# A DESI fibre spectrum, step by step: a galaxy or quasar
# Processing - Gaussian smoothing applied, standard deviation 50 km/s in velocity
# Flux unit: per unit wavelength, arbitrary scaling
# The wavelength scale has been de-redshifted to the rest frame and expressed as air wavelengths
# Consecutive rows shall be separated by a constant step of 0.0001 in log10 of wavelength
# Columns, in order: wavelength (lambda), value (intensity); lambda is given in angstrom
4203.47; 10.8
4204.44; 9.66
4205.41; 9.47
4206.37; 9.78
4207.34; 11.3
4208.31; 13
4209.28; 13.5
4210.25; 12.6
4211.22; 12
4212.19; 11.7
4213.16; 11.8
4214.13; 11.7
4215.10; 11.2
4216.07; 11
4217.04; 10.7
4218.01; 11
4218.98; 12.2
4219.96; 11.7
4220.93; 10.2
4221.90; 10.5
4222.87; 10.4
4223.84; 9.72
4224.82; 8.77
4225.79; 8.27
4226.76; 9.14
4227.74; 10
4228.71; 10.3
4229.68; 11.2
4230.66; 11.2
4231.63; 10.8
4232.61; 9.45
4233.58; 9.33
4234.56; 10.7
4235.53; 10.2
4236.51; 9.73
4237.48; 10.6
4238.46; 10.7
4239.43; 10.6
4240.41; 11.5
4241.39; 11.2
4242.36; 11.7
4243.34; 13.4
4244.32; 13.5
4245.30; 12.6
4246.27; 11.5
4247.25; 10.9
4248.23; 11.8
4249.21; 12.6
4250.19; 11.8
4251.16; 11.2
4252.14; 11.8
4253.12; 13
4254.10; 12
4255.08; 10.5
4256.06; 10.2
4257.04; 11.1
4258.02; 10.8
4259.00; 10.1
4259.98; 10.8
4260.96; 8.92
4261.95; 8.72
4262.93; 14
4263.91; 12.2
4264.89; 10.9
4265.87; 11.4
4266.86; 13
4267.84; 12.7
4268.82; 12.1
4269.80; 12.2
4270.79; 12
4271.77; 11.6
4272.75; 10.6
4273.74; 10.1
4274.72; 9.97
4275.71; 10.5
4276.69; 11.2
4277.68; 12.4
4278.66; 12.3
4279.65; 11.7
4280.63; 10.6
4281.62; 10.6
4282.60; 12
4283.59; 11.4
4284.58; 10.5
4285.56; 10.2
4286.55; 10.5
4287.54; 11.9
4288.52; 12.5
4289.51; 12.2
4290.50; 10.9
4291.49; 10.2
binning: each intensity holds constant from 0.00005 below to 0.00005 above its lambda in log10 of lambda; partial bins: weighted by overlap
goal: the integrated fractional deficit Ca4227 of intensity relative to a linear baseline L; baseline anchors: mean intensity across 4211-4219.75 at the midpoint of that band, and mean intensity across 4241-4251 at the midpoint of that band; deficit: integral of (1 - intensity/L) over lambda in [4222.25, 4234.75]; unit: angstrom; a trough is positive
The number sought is 1.92 angstrom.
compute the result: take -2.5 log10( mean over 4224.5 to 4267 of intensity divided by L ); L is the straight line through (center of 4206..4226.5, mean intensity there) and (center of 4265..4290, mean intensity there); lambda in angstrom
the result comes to 0.03 mag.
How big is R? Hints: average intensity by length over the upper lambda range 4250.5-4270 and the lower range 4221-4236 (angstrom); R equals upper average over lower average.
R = 1.14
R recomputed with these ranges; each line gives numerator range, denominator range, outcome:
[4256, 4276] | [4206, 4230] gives 1.02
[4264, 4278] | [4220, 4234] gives 1.15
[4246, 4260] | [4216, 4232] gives 1.09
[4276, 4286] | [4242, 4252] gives 0.93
